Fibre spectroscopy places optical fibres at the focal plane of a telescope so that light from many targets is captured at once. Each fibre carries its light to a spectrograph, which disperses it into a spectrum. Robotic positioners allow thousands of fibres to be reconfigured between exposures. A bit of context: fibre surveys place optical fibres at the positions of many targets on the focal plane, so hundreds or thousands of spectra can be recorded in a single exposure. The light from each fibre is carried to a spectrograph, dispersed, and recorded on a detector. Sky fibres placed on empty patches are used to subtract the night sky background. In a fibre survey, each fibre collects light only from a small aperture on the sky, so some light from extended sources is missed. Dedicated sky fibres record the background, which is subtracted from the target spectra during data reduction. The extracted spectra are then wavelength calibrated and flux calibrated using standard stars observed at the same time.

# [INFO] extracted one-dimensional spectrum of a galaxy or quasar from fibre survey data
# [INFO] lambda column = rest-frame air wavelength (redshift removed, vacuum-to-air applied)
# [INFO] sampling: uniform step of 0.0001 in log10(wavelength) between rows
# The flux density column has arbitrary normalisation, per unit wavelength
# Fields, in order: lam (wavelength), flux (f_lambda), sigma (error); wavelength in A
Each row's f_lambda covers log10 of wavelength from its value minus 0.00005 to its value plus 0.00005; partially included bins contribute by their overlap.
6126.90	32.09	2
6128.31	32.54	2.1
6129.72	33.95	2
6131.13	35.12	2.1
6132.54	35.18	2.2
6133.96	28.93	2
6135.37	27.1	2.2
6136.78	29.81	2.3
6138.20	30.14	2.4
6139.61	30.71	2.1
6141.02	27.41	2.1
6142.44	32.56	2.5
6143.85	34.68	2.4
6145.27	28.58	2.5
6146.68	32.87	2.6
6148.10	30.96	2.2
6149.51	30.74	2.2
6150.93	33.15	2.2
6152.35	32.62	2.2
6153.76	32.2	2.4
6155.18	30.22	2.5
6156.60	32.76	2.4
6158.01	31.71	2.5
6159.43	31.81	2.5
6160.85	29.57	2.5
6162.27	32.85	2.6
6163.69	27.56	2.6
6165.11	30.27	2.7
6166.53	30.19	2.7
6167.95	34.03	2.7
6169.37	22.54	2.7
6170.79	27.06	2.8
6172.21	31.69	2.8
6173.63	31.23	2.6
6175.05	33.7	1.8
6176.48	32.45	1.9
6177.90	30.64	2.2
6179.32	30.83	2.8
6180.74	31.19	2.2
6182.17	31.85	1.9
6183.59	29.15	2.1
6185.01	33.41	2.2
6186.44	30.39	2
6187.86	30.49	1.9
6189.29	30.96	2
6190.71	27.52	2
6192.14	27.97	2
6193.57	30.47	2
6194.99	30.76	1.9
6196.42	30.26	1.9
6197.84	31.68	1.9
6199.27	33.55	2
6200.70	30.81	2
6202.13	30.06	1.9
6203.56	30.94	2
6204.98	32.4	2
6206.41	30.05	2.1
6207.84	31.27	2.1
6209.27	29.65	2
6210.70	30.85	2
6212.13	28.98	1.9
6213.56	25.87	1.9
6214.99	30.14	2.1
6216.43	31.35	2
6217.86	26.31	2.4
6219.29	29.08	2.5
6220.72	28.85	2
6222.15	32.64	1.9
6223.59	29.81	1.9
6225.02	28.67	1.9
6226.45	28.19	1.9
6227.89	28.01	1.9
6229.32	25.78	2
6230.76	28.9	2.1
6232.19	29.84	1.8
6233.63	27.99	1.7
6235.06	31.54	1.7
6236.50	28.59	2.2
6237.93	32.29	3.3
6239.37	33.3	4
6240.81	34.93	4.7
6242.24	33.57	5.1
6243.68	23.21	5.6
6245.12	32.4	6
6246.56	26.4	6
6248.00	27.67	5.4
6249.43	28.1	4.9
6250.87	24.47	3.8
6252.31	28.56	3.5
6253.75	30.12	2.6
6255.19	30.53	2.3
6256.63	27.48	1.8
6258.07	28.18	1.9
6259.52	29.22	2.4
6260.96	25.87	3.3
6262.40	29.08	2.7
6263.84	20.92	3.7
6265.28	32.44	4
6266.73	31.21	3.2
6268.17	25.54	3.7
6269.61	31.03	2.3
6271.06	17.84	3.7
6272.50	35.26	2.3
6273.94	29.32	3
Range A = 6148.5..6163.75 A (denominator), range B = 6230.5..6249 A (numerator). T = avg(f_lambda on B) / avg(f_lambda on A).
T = 0.95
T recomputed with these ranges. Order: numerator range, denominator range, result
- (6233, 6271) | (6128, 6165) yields 0.92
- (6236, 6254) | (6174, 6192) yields 0.95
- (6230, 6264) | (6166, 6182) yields 0.95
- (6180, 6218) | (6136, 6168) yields 0.98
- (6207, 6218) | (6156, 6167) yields 0.95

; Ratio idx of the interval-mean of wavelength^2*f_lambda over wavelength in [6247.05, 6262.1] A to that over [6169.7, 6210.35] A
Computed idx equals 0.93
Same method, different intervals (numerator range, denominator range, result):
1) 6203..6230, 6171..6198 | 0.97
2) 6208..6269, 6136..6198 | 0.96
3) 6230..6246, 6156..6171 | 1.04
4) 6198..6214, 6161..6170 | 1.04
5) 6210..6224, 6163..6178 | 0.99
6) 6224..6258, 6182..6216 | 0.97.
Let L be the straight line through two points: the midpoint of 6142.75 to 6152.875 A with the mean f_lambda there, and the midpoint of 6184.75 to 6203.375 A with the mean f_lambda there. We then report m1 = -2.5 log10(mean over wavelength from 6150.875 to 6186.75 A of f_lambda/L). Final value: 0.01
